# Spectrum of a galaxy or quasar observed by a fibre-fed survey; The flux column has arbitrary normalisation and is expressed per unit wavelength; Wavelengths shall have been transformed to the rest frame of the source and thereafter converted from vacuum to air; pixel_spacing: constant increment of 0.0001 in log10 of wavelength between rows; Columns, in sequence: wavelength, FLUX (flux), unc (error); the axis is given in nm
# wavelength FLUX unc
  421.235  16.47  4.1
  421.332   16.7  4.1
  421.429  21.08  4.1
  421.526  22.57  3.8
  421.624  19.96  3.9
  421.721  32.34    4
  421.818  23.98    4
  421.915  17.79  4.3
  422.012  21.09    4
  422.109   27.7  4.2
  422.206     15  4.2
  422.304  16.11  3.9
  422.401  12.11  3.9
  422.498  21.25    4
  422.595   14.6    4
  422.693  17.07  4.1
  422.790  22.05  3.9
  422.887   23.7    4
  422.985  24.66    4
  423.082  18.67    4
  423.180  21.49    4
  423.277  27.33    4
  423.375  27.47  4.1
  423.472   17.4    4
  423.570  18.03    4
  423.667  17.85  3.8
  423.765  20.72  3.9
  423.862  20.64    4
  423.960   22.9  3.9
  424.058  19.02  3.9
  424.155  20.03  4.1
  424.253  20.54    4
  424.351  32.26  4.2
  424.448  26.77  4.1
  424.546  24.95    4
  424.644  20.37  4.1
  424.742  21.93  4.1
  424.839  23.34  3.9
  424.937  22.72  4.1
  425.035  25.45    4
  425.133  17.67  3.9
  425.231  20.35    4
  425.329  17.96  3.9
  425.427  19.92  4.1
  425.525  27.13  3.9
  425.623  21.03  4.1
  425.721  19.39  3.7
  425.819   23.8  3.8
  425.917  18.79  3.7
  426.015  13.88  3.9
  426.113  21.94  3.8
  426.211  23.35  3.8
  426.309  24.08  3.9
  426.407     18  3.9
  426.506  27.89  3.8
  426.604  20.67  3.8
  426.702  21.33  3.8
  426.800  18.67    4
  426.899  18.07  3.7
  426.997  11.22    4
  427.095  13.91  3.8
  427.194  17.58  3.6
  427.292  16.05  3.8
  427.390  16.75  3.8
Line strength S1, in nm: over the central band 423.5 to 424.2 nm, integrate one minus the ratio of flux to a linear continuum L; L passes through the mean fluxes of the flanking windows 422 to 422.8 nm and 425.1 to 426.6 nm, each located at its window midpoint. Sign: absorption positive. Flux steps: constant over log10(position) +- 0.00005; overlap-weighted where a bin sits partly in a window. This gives -0.013 nm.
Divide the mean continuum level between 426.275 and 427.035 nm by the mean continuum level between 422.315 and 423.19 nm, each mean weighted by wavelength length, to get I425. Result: 1.04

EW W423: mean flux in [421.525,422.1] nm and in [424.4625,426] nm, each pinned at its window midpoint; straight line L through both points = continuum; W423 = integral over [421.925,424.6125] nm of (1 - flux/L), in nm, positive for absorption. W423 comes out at 0.17 nm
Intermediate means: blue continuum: 23.3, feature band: 21.1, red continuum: 21.6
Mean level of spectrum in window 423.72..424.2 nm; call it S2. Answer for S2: 20.7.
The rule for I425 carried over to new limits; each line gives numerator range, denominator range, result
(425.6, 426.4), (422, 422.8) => 1.13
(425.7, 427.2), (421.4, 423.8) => 0.94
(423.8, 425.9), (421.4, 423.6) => 1.06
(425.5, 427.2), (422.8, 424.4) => 0.91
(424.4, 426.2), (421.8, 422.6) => 1.14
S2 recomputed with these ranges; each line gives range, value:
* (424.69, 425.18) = 22.2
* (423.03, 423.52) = 22.5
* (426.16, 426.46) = 21.8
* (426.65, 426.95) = 19.3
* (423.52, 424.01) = 20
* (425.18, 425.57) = 21.2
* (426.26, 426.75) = 22.4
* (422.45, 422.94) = 19.8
